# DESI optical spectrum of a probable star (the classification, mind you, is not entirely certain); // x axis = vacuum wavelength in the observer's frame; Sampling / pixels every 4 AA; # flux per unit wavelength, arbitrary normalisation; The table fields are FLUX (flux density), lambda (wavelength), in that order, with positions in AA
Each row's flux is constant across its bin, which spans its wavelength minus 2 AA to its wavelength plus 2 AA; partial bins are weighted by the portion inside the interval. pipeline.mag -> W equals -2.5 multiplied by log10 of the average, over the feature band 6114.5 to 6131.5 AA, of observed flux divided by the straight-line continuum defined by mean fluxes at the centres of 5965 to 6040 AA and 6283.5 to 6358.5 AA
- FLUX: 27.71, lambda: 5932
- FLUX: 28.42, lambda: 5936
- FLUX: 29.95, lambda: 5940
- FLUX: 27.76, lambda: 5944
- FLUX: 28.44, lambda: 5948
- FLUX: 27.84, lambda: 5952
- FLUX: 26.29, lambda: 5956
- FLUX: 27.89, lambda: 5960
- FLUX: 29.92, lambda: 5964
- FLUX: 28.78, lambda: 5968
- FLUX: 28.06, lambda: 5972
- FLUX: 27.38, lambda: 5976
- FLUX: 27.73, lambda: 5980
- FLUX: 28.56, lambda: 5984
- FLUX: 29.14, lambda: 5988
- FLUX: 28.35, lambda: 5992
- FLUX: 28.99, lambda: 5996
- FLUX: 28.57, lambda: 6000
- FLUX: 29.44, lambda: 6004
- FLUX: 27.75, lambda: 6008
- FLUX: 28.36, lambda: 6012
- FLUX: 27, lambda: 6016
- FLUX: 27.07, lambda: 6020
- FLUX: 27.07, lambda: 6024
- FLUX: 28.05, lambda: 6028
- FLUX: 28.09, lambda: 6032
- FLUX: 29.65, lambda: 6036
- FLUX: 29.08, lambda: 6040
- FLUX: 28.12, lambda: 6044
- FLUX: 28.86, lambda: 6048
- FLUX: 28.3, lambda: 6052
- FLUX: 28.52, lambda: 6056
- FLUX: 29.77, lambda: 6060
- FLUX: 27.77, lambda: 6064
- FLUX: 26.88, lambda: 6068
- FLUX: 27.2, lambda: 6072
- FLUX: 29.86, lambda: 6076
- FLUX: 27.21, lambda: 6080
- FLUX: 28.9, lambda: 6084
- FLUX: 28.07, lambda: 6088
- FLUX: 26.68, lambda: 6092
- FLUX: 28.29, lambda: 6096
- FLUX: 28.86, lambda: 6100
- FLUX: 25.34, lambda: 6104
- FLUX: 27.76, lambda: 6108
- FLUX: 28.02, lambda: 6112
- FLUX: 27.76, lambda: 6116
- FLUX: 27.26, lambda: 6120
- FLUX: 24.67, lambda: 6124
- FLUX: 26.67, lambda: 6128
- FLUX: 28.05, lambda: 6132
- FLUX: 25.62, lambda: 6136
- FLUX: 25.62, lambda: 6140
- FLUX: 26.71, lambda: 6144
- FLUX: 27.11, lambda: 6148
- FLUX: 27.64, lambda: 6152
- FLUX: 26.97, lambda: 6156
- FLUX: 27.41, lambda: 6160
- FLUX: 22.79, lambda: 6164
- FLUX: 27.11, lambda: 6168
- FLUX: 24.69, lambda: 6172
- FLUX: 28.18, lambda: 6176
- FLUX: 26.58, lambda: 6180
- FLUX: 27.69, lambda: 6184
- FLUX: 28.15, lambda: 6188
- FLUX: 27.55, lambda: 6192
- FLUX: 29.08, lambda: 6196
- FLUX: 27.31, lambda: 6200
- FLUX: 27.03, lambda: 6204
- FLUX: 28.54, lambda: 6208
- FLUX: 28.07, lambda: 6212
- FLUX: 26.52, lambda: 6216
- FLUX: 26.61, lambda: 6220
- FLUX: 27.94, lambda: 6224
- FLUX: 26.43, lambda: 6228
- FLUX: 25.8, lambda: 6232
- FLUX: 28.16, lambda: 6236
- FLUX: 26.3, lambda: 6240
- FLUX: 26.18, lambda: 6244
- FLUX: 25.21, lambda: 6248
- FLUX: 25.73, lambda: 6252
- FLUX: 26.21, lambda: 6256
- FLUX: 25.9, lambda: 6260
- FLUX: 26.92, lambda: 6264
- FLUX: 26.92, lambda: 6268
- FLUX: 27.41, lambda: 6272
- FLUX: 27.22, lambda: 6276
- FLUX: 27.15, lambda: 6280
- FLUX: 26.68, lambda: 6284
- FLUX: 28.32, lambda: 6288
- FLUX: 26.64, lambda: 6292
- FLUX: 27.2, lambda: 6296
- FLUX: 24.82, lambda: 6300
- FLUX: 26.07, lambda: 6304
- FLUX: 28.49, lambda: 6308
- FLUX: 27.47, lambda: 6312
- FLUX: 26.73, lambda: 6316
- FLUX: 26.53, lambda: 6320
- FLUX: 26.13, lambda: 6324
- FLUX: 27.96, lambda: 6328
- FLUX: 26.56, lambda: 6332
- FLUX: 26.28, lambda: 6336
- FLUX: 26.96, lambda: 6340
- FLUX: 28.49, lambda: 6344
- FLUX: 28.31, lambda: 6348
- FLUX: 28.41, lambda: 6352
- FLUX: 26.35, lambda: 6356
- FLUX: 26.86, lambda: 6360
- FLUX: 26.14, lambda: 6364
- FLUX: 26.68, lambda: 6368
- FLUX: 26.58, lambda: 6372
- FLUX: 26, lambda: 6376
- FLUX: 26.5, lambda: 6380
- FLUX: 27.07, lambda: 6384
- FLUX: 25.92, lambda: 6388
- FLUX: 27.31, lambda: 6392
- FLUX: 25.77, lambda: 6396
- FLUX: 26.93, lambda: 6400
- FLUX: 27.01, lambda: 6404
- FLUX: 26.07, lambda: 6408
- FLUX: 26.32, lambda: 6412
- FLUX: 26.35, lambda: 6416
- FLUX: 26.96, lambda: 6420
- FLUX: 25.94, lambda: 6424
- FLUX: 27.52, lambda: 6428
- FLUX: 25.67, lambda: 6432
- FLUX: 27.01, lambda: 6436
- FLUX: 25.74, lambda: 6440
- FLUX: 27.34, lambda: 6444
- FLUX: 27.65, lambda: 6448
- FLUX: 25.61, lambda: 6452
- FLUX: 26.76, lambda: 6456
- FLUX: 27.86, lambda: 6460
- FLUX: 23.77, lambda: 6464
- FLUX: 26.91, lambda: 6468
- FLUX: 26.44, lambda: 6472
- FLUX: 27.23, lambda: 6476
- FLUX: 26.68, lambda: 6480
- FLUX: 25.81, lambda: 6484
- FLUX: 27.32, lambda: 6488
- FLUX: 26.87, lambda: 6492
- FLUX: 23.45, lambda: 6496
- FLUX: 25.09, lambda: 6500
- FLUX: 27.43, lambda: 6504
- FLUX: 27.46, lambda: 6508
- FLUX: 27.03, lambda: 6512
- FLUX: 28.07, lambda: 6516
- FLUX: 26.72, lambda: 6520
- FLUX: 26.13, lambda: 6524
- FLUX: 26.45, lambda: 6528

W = 0.05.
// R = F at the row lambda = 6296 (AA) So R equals 27.2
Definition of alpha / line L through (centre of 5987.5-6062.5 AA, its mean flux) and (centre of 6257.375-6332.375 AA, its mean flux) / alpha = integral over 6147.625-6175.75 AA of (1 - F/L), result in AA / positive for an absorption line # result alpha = 1.4 AA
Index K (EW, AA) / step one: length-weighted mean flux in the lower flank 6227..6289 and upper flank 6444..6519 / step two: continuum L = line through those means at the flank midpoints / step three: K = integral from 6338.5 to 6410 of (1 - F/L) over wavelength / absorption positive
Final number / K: -0.7 AA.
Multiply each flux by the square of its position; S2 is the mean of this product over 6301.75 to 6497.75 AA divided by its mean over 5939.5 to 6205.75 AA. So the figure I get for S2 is 1.07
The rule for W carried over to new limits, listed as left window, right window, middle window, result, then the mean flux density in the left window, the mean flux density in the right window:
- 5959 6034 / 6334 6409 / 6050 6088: -0.01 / 28.2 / 26.8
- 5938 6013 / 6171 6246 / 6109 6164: 0.03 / 28.4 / 27.2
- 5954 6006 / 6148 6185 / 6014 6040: 0.00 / 28.4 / 26.6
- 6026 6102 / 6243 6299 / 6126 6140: 0.05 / 28.3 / 26.7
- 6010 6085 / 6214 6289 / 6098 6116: 0.01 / 28.2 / 26.7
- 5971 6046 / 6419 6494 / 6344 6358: -0.03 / 28.2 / 26.6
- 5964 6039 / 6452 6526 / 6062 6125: 0.01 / 28.3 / 26.5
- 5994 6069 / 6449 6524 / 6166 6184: 0.04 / 28.3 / 26.5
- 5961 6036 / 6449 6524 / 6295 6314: 0.01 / 28.3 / 26.5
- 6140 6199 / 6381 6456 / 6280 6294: -0.02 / 26.9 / 26.6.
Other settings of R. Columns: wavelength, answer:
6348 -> 28.31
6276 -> 27.22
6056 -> 28.52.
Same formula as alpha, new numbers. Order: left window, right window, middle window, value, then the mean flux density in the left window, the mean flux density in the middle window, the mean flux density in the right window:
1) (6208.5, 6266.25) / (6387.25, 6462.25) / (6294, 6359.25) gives -1.04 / 26.6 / 27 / 26.6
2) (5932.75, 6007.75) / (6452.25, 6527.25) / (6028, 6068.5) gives -0.63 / 28.4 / 28.5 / 26.5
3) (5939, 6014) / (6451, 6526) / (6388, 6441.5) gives 0.49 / 28.4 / 26.5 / 26.5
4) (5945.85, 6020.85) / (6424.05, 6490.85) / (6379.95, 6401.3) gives 0.17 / 28.2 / 26.6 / 26.6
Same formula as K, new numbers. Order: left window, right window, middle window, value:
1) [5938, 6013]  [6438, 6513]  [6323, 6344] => 0.0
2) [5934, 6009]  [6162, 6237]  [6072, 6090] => -0.4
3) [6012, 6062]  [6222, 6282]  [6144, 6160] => 0.1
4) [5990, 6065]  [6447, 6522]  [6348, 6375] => 0.1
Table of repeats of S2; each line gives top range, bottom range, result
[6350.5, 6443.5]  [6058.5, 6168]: 1.07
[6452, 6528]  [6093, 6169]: 1.11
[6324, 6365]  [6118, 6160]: 1.09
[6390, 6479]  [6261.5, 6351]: 1.02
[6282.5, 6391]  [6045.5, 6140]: 1.05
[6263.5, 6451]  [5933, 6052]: 1.07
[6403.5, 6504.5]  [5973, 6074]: 1.07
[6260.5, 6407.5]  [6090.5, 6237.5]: 1.05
